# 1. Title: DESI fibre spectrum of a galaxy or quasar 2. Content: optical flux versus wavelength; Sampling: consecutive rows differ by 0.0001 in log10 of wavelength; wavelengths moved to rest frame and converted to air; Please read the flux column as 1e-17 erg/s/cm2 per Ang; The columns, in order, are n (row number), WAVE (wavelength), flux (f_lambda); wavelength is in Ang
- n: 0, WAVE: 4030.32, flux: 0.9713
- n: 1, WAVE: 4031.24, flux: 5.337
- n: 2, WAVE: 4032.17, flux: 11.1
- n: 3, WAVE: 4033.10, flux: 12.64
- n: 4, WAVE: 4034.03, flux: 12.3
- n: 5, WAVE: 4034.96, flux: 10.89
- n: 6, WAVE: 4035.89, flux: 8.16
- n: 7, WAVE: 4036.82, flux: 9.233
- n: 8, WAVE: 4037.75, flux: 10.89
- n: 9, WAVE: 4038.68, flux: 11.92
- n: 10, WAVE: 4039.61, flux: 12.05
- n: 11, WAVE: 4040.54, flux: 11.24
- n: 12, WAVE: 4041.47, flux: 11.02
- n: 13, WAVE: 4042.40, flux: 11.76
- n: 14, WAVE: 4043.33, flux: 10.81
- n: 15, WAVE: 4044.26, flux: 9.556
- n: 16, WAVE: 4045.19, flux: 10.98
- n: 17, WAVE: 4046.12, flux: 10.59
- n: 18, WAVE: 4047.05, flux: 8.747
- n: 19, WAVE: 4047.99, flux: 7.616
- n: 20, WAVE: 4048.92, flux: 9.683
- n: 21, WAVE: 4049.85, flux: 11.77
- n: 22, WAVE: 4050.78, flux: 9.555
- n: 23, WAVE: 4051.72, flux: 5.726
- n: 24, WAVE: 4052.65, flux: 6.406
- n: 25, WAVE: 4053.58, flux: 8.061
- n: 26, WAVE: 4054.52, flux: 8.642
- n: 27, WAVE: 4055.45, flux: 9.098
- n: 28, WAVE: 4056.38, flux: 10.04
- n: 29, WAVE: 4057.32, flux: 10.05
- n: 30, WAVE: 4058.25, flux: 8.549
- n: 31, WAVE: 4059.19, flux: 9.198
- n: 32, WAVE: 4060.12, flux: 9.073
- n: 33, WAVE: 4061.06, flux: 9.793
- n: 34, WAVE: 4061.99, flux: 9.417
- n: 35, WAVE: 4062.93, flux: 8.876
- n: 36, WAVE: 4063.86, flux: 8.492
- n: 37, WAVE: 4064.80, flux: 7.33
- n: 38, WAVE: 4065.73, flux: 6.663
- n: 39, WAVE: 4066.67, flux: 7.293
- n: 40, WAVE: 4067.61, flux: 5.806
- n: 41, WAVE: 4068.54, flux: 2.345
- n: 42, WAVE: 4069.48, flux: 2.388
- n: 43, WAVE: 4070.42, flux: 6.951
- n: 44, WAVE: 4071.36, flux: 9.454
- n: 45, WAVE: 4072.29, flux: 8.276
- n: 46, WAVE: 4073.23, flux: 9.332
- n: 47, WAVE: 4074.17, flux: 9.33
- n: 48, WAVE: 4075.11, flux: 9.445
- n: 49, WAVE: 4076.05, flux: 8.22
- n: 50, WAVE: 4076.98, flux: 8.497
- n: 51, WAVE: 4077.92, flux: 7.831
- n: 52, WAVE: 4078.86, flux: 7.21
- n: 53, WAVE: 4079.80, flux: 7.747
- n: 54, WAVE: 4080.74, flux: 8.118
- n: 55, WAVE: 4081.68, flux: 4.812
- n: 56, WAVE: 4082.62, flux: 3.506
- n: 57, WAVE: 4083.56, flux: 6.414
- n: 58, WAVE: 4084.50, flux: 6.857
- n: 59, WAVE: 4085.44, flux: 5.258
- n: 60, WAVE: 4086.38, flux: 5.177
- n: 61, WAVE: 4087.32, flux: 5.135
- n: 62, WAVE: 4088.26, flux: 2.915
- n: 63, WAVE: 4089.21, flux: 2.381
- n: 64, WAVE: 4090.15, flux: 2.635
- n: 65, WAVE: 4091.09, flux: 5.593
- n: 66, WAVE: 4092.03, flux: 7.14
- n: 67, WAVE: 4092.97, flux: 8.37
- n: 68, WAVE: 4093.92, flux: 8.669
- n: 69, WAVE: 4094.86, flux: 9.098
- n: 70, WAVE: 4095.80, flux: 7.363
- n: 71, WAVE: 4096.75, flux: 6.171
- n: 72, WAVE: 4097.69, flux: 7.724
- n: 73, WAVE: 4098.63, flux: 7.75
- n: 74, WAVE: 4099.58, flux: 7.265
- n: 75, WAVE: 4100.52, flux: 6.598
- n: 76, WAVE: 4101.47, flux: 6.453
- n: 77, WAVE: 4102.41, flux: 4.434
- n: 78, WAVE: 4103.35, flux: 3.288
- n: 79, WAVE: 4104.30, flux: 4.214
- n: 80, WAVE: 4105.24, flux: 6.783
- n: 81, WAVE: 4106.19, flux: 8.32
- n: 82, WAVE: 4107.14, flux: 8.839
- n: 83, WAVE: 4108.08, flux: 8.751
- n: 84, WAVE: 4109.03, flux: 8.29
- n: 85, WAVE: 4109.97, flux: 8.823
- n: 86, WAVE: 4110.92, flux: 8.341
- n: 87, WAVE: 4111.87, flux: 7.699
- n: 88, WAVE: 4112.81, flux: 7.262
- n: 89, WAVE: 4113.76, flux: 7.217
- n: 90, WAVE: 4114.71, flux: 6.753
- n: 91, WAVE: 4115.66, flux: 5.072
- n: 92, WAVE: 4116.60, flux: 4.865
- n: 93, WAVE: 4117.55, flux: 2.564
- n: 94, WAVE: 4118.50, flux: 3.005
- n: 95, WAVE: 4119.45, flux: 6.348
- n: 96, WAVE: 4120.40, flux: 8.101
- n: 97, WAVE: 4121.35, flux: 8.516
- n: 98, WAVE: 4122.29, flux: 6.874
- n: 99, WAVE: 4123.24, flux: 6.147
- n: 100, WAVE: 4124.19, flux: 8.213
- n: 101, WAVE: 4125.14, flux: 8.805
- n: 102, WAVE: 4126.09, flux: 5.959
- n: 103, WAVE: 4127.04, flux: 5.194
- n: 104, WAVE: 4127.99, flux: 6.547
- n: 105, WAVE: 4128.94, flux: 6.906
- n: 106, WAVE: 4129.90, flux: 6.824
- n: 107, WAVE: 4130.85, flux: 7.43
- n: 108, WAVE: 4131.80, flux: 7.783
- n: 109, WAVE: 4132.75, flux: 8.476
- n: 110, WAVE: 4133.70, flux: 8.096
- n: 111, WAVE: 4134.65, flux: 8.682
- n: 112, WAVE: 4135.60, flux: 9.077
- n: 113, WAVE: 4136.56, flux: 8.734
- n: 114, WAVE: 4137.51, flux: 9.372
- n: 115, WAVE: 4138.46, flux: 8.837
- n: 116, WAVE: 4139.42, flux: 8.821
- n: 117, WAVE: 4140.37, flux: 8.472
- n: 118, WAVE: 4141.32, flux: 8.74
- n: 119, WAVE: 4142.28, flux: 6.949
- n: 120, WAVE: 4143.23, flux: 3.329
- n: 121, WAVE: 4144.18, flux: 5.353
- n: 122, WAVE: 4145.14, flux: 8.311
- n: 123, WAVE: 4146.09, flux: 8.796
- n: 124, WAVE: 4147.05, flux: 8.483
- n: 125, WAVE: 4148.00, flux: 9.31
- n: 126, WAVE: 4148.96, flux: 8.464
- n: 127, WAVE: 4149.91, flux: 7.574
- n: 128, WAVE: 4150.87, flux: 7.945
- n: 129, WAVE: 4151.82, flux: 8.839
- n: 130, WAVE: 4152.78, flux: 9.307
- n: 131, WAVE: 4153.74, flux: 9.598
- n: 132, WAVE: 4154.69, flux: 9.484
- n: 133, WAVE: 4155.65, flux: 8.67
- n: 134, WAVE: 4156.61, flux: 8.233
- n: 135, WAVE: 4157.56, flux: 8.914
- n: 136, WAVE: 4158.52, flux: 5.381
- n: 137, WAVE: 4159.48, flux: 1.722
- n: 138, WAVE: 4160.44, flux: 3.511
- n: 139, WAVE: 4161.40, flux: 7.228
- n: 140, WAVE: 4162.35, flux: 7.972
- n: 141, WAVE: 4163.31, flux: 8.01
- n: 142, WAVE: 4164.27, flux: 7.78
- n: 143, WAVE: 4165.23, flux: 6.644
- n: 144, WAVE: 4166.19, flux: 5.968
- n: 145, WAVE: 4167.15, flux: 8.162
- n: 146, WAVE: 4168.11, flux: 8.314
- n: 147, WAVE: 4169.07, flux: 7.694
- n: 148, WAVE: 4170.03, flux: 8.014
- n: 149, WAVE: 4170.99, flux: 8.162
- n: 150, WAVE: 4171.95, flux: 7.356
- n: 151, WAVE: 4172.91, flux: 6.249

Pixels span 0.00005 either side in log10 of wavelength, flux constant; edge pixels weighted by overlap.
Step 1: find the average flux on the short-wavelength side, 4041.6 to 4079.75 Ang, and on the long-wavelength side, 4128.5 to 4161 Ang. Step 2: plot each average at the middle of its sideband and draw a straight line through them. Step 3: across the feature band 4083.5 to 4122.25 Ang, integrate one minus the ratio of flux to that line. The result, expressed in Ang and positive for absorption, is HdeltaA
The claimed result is 8.2 Ang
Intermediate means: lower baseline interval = 8.48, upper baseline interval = 7.77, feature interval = 6.41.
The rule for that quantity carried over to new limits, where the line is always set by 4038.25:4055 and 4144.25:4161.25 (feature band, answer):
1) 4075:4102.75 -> 7.7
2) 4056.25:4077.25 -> 3.1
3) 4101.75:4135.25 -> 6.1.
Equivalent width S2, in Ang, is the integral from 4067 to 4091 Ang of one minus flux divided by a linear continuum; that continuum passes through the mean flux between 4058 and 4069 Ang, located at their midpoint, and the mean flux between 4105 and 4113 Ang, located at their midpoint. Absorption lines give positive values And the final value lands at 5.0 Ang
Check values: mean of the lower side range 7.72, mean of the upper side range 8.19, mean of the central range 6.24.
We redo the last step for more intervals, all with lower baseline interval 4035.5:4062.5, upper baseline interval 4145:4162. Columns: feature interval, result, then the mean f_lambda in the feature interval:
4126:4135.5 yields 1.0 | 7.32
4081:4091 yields 4.9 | 4.63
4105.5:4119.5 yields 2.8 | 6.82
